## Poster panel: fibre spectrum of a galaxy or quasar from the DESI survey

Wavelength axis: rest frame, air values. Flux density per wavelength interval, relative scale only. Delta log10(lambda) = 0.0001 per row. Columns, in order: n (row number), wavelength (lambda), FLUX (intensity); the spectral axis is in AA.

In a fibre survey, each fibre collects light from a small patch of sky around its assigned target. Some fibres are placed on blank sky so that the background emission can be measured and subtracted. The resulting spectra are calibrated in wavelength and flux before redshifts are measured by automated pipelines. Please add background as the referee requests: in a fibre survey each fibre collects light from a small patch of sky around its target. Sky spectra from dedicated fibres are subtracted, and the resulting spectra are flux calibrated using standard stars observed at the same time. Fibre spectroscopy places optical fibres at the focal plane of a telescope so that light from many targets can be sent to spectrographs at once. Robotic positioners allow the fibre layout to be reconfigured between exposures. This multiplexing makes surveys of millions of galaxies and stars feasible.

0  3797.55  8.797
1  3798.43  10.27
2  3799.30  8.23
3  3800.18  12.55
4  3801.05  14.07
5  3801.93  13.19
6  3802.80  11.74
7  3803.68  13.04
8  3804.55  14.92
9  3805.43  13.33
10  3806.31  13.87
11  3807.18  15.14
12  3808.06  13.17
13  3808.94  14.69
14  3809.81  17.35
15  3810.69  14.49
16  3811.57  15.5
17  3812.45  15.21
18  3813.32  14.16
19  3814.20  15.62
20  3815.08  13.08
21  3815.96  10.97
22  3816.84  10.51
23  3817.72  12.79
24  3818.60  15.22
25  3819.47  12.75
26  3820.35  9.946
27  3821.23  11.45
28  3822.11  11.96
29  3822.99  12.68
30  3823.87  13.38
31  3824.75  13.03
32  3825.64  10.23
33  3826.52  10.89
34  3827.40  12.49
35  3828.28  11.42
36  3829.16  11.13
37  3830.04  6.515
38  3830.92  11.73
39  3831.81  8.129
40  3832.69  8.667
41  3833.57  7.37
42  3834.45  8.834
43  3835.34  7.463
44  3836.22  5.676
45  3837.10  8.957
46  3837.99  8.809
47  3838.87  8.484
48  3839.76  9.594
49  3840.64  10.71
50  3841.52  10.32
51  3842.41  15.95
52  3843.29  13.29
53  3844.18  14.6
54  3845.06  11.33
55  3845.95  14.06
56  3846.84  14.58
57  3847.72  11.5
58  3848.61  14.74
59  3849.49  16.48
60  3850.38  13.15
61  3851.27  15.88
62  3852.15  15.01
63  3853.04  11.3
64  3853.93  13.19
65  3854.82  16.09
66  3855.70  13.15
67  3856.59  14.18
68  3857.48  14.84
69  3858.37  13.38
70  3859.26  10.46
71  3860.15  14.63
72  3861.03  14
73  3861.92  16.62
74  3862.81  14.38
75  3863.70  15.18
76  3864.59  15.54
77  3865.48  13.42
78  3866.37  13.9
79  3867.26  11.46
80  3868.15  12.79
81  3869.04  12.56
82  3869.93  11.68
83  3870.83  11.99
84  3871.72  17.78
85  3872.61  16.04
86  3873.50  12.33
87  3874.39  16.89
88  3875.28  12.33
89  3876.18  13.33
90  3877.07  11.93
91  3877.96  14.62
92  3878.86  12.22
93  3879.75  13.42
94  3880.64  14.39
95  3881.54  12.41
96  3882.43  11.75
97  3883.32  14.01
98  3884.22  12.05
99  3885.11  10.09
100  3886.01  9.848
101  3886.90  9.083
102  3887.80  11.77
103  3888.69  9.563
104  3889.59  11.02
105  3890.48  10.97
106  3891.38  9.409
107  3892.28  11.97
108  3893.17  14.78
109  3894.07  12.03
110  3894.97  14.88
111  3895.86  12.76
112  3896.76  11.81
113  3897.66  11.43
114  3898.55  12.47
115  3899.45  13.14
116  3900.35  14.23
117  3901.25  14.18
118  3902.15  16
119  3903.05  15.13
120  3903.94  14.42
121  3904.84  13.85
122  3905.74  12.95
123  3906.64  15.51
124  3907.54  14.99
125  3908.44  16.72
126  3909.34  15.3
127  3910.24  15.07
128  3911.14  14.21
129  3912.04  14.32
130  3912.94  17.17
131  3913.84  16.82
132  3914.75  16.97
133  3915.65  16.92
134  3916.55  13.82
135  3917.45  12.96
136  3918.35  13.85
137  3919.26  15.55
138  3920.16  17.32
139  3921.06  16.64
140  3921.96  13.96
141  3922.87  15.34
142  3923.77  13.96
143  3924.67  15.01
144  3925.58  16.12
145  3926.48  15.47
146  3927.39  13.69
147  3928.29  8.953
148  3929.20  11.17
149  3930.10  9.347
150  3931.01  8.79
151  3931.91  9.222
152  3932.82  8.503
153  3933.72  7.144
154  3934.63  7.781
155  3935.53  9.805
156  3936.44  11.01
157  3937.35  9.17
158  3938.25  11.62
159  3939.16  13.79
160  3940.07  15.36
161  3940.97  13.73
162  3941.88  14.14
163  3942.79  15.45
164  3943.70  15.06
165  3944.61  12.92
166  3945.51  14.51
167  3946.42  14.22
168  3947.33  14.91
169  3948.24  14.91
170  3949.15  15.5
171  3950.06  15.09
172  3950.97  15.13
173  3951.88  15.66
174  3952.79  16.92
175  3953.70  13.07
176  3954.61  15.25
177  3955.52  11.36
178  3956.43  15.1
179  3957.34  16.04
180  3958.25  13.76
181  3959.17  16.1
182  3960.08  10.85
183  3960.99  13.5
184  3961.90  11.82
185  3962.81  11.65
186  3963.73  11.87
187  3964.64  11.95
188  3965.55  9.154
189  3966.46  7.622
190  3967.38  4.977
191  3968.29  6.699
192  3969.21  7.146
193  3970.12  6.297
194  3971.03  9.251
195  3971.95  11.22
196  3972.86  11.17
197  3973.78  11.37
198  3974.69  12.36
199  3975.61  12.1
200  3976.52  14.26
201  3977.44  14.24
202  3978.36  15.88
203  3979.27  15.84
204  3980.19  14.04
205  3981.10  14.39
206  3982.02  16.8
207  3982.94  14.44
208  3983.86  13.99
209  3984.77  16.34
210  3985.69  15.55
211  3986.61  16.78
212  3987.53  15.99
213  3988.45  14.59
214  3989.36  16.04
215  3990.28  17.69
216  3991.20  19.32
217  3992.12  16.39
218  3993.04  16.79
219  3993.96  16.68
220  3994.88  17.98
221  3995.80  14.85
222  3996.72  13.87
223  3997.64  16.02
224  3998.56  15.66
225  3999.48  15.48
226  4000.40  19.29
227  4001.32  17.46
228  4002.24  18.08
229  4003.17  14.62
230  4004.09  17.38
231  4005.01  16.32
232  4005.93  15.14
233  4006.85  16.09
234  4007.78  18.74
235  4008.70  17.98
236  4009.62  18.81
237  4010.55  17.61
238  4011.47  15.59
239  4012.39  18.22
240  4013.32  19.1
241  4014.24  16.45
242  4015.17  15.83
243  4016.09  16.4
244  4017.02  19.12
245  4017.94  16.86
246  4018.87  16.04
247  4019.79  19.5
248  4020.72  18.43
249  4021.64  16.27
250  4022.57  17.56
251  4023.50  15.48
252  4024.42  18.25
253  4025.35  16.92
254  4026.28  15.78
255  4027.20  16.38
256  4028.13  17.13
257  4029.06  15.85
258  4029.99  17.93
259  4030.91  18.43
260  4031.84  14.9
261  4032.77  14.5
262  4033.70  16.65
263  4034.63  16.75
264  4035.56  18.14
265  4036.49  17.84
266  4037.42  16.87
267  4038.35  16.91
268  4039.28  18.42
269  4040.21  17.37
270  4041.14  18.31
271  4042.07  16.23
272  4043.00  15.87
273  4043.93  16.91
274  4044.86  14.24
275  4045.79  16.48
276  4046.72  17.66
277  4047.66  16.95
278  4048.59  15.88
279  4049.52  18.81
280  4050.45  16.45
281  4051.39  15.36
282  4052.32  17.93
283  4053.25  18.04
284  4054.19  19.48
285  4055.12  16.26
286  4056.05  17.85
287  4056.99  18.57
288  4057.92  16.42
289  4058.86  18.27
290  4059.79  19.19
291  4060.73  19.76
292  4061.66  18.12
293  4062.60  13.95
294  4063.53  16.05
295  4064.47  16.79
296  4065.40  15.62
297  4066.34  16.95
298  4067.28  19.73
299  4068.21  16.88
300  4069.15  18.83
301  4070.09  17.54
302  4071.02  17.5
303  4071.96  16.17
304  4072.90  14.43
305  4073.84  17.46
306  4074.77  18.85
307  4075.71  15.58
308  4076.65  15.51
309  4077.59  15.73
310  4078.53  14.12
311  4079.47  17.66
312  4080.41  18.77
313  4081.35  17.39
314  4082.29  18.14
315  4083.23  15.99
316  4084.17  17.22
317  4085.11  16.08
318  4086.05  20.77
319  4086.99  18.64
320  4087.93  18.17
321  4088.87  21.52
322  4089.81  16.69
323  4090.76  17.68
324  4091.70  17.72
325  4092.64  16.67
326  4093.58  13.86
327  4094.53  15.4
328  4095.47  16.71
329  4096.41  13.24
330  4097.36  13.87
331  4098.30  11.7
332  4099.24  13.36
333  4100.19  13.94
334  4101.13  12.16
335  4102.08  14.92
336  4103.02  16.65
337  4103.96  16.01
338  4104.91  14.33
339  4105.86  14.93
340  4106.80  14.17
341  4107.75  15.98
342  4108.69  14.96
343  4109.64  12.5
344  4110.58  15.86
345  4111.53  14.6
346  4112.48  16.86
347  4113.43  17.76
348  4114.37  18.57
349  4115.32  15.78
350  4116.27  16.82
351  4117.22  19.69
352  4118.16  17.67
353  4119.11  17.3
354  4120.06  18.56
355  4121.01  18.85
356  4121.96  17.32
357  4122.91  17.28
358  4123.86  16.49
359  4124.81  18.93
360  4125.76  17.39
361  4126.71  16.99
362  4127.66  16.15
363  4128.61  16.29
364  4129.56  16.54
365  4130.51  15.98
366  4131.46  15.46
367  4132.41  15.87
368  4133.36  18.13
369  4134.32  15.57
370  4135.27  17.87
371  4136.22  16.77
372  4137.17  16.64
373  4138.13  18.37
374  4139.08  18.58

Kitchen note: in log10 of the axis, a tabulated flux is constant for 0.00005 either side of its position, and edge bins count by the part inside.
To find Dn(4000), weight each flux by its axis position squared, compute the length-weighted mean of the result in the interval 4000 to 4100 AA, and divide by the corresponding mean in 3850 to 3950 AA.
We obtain 1.4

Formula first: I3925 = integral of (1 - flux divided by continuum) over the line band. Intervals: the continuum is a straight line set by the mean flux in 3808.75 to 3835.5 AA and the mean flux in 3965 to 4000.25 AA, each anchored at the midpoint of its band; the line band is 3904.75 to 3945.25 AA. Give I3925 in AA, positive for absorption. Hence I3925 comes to -1.3 AA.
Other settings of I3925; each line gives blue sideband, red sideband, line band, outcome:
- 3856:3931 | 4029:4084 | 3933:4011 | 6.5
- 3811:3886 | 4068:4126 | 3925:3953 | 2.6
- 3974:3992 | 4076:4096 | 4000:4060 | -3.8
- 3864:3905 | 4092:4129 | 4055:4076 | -2.7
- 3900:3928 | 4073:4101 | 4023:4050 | -1.3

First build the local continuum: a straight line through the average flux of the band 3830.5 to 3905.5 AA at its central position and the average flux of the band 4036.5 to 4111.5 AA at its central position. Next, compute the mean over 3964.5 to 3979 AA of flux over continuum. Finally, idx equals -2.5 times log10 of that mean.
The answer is 0.37 mag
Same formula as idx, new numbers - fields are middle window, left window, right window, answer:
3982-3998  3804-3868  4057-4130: -0.075 mag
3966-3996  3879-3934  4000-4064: 0.150 mag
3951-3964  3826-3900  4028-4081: 0.061 mag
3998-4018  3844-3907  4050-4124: -0.113 mag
